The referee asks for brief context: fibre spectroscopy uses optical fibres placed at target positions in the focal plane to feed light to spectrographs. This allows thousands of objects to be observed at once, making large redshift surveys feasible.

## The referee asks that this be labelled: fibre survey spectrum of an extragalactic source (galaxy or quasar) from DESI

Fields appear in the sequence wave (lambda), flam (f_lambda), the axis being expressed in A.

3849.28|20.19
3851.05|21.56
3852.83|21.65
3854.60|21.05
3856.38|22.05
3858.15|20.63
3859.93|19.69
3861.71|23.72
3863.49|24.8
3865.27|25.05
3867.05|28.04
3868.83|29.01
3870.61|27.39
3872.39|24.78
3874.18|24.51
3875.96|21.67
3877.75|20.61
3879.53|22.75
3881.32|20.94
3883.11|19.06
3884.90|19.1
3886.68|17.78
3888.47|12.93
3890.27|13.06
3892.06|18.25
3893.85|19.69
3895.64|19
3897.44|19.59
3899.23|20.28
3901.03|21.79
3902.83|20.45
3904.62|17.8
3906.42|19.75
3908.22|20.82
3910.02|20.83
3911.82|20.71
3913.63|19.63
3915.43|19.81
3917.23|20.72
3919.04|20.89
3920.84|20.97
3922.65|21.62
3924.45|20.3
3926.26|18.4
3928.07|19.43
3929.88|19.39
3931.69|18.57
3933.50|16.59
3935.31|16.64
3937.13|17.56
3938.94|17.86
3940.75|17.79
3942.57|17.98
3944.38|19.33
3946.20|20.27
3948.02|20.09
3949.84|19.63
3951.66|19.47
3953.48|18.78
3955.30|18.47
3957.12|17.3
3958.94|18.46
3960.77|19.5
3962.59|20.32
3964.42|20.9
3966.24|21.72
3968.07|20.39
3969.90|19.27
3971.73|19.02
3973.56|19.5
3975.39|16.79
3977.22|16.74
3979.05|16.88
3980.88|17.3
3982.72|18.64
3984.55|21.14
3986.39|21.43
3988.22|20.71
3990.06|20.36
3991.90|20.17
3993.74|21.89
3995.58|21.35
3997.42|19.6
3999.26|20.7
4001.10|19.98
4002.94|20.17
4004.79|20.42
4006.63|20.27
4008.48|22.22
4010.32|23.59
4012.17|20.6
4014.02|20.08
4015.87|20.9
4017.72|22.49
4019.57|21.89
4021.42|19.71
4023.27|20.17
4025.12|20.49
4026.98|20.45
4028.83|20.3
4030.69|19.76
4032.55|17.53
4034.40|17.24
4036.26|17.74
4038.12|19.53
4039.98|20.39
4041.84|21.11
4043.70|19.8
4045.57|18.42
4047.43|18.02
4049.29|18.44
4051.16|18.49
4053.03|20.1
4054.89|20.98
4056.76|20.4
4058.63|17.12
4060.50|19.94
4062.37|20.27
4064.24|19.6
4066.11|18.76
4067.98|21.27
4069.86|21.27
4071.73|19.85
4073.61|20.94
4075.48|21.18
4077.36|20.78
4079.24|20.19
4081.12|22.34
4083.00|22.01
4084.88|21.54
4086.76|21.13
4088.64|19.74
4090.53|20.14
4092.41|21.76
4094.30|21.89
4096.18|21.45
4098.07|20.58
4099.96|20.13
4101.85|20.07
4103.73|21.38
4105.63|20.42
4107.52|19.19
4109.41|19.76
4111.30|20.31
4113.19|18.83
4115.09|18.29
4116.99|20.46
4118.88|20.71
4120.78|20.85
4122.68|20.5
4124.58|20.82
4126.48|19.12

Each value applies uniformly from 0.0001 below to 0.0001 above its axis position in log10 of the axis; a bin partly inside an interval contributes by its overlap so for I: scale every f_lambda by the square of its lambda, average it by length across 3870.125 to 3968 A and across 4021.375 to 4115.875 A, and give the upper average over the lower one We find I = 1.1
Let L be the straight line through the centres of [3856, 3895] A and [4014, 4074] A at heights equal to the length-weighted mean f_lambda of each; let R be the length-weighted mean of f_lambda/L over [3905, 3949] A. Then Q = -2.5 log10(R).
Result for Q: 0.09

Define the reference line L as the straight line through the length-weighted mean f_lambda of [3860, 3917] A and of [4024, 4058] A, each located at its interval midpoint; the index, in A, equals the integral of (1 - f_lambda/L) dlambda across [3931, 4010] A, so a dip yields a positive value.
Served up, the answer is 2.9 A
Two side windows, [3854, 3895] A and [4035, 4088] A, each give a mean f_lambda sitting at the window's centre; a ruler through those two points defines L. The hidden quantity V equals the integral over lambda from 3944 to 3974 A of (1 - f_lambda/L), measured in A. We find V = 1.9 A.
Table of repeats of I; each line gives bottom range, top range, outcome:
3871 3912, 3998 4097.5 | 1.10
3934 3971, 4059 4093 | 1.15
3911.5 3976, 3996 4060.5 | 1.08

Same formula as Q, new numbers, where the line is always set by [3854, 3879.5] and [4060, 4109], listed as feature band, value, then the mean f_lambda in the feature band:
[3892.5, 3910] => 0.17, 19.9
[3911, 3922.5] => 0.13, 20.5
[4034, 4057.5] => 0.10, 19.3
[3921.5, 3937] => 0.21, 18.8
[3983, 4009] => 0.06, 20.7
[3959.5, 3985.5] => 0.17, 19.1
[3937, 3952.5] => 0.19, 19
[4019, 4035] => 0.09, 19.7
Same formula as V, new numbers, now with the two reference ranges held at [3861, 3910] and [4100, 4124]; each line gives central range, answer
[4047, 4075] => 0.8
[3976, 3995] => 1.1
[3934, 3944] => 1.6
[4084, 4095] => -0.4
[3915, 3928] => 0.4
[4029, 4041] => 1.0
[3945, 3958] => 1.1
